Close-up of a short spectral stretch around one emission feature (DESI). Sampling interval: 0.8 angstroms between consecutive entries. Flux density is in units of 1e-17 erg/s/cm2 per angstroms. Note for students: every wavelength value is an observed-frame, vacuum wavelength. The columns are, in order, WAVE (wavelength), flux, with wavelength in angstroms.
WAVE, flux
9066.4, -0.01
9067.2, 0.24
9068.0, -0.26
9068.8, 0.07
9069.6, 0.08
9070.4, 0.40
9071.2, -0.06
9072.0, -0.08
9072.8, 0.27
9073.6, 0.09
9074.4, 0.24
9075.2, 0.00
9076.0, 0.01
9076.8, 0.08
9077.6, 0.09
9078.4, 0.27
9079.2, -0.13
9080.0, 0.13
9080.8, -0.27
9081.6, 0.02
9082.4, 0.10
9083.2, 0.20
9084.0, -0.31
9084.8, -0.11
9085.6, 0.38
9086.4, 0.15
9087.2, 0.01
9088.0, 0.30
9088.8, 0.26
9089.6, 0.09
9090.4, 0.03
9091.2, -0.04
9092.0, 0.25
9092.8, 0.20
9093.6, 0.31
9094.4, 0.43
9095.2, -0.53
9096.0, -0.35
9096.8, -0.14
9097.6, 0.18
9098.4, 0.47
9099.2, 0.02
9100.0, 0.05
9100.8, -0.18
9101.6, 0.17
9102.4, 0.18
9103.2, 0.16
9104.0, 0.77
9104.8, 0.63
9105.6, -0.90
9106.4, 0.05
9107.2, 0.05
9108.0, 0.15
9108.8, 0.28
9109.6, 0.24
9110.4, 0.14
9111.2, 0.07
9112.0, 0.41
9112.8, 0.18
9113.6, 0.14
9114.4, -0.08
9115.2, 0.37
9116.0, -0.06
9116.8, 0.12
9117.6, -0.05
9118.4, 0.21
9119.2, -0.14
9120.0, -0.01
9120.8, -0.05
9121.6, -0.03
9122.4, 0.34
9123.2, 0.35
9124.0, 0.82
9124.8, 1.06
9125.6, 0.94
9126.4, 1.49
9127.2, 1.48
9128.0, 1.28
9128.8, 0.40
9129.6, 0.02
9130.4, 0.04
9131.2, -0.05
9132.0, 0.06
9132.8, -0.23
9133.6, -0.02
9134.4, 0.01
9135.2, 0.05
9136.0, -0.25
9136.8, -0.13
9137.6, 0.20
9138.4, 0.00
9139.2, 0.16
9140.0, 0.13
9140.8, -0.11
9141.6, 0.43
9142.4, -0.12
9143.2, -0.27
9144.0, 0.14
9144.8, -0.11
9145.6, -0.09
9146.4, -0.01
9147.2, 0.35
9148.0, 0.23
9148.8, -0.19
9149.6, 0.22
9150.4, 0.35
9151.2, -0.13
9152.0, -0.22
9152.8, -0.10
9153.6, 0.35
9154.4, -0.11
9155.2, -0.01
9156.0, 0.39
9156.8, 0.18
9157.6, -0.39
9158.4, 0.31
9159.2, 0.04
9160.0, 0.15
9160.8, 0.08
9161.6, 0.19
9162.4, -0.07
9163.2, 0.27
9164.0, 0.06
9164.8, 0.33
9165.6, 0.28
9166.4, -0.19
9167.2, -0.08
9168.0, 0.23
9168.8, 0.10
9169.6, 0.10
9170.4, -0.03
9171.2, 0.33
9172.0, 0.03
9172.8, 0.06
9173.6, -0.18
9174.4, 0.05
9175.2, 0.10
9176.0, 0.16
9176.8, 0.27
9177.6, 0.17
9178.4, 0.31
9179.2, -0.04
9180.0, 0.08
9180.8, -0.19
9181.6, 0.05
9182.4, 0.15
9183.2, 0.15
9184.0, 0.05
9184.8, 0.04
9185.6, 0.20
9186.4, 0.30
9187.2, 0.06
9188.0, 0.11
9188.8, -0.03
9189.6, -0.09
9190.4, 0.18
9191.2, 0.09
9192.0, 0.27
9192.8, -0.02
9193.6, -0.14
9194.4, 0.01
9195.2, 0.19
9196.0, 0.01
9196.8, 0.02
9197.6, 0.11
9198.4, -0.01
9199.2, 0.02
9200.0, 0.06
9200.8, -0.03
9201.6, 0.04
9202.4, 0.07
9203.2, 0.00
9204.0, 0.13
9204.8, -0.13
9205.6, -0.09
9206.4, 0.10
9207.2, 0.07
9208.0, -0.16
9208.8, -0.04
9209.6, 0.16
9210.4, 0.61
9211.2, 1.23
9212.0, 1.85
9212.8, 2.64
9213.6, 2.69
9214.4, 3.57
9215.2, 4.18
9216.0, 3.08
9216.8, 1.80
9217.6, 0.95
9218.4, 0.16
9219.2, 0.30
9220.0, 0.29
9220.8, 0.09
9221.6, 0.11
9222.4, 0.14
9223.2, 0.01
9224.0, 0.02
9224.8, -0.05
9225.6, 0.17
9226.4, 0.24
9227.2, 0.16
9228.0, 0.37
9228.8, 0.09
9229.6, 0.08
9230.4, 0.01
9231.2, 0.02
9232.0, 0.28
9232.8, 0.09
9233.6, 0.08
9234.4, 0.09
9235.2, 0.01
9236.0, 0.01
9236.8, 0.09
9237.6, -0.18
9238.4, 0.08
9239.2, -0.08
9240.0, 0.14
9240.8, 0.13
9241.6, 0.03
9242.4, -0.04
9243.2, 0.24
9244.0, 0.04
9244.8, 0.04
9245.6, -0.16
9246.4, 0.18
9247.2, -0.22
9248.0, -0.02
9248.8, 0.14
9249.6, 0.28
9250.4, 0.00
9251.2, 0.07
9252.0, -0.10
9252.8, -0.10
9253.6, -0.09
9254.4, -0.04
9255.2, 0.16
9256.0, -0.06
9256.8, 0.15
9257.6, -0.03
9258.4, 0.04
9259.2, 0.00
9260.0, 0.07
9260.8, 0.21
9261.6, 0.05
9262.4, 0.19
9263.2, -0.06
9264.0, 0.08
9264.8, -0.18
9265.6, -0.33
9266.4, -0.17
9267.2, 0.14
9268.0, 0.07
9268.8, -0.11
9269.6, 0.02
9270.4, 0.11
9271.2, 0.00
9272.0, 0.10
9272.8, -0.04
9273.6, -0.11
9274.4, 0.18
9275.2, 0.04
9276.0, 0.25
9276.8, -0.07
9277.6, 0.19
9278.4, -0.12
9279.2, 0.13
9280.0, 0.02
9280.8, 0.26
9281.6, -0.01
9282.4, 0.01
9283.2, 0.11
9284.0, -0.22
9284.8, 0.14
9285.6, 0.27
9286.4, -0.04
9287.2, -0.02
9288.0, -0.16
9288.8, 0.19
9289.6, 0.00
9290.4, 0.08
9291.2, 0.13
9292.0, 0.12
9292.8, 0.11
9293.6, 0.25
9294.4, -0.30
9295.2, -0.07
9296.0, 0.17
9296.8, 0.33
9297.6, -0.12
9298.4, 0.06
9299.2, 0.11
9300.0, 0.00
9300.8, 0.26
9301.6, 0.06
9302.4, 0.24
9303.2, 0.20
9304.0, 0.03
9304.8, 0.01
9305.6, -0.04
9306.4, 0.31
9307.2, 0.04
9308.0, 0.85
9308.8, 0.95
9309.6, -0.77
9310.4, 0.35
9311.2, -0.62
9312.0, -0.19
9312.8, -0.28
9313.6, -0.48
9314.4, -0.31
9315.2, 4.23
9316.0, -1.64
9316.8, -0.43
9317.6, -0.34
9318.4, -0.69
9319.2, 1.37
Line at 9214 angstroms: [O III] 5007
